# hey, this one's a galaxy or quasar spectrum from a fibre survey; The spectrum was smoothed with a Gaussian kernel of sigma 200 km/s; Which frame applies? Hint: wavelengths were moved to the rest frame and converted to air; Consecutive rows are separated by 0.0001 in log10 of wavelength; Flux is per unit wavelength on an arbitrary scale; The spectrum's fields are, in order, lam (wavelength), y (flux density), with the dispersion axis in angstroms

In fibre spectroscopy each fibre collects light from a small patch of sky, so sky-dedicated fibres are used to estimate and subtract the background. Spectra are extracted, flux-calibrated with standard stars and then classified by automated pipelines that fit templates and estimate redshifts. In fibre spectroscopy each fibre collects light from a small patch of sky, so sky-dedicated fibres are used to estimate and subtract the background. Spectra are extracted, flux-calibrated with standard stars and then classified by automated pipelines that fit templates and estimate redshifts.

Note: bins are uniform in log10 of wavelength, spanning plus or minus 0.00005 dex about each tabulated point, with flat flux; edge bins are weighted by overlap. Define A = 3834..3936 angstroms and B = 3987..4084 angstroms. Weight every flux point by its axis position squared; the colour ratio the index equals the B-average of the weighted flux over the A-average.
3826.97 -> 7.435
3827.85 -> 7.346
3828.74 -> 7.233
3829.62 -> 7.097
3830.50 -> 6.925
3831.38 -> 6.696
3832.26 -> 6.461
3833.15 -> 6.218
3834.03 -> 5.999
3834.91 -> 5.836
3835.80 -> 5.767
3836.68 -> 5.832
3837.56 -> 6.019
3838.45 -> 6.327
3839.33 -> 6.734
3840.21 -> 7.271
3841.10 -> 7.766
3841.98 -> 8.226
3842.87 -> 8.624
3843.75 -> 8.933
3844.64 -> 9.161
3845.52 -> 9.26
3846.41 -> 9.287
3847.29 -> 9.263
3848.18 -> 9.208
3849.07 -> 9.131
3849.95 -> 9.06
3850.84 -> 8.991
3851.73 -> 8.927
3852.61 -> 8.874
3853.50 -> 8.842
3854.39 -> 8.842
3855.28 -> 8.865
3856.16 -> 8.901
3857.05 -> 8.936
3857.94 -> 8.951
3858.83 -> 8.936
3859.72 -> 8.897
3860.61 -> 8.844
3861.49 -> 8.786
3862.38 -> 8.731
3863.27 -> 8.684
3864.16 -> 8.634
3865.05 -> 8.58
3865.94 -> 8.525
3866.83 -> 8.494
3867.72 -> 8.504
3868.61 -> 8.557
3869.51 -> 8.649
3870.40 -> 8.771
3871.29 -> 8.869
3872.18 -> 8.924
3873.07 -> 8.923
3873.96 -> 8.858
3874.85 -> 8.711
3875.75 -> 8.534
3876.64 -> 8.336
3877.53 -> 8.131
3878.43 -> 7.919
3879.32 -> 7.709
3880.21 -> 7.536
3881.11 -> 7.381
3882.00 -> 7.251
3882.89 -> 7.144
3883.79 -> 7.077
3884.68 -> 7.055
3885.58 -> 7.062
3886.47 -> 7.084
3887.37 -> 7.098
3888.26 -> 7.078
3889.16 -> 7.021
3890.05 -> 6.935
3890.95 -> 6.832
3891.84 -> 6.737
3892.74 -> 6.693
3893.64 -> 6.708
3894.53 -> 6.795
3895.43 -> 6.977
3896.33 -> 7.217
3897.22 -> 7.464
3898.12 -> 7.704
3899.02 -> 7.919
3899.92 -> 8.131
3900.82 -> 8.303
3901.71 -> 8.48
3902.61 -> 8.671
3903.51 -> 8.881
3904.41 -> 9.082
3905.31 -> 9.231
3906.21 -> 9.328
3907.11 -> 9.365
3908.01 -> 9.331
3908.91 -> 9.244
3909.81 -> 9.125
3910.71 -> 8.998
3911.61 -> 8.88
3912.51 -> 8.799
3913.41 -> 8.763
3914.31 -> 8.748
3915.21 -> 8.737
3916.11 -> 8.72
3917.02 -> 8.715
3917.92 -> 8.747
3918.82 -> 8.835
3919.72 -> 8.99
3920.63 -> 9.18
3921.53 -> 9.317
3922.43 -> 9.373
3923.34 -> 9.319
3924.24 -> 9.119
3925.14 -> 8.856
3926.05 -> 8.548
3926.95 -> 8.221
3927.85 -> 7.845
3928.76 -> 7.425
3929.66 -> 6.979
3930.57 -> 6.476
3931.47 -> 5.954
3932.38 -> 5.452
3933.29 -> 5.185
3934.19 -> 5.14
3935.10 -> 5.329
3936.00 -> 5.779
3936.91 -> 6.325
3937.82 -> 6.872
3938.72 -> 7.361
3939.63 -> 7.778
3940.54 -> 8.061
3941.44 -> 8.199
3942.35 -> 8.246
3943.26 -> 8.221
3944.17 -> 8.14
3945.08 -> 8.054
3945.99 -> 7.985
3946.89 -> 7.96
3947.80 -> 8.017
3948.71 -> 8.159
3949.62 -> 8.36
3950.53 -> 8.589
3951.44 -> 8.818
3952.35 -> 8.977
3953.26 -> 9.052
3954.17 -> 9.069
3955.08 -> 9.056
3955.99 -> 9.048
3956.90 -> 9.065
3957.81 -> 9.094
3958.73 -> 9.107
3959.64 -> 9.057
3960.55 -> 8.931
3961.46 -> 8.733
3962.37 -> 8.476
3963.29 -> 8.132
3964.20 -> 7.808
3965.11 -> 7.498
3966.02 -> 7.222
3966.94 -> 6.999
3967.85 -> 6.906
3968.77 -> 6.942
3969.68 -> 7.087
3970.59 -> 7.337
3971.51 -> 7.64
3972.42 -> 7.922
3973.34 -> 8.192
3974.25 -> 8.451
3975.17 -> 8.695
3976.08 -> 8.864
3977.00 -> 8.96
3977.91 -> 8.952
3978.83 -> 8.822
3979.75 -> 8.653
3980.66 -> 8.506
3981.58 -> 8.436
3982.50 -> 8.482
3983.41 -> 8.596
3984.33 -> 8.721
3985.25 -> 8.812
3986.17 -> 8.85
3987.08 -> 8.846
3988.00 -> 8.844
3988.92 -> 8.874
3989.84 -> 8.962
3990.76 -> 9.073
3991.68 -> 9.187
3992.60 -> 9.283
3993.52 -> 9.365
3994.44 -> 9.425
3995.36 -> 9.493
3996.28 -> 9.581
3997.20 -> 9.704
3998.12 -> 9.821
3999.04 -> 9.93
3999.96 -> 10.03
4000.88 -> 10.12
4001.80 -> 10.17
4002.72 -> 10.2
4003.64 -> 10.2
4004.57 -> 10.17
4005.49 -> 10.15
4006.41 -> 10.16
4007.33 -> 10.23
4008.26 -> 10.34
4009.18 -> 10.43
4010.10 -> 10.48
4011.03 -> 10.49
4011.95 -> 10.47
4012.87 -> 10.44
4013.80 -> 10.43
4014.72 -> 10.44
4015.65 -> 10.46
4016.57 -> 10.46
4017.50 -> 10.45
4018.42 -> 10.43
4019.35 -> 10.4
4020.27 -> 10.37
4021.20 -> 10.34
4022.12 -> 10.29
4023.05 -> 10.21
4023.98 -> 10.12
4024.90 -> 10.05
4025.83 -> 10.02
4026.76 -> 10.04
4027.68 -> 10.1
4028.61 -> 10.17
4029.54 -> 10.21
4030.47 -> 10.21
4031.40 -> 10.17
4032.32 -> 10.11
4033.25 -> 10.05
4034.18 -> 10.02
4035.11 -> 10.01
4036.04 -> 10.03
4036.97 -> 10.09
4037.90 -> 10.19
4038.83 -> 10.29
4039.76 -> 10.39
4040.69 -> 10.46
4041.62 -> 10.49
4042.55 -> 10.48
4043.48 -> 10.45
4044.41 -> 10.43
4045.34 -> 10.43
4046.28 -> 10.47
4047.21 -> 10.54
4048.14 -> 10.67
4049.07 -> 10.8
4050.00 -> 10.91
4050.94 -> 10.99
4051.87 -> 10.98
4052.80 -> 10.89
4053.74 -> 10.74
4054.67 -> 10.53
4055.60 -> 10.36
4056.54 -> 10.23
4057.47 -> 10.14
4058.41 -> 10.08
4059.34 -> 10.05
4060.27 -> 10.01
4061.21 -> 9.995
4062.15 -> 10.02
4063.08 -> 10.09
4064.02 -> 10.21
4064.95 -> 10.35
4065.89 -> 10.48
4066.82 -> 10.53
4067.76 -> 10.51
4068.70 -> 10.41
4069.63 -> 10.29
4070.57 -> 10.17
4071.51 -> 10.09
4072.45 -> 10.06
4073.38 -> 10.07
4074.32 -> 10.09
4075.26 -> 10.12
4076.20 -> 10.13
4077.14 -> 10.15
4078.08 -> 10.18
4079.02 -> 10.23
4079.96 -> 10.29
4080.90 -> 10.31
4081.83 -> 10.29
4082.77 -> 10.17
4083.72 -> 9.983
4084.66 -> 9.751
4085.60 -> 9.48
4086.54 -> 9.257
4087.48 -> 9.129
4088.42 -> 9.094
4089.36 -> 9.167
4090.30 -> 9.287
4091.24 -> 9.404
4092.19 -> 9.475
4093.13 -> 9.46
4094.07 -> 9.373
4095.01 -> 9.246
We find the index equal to 1.36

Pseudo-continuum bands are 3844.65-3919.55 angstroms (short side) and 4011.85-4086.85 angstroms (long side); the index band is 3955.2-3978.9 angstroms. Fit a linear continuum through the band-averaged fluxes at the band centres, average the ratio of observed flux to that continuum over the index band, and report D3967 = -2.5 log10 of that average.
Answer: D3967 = 0.14 mag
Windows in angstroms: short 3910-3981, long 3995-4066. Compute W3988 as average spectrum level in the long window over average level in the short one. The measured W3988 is 1.27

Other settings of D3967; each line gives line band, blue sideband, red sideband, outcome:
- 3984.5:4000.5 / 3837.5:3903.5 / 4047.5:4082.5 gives 0.03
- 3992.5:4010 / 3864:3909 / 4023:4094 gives -0.06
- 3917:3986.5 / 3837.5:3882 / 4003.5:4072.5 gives 0.17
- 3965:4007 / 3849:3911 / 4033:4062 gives 0.09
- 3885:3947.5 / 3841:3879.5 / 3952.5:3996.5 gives 0.10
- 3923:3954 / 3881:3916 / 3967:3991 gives 0.07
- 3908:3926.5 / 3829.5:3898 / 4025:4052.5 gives -0.04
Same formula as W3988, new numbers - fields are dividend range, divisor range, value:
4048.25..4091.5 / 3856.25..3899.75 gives 1.28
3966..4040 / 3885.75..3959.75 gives 1.18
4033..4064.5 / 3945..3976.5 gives 1.25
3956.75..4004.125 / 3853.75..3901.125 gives 1.09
